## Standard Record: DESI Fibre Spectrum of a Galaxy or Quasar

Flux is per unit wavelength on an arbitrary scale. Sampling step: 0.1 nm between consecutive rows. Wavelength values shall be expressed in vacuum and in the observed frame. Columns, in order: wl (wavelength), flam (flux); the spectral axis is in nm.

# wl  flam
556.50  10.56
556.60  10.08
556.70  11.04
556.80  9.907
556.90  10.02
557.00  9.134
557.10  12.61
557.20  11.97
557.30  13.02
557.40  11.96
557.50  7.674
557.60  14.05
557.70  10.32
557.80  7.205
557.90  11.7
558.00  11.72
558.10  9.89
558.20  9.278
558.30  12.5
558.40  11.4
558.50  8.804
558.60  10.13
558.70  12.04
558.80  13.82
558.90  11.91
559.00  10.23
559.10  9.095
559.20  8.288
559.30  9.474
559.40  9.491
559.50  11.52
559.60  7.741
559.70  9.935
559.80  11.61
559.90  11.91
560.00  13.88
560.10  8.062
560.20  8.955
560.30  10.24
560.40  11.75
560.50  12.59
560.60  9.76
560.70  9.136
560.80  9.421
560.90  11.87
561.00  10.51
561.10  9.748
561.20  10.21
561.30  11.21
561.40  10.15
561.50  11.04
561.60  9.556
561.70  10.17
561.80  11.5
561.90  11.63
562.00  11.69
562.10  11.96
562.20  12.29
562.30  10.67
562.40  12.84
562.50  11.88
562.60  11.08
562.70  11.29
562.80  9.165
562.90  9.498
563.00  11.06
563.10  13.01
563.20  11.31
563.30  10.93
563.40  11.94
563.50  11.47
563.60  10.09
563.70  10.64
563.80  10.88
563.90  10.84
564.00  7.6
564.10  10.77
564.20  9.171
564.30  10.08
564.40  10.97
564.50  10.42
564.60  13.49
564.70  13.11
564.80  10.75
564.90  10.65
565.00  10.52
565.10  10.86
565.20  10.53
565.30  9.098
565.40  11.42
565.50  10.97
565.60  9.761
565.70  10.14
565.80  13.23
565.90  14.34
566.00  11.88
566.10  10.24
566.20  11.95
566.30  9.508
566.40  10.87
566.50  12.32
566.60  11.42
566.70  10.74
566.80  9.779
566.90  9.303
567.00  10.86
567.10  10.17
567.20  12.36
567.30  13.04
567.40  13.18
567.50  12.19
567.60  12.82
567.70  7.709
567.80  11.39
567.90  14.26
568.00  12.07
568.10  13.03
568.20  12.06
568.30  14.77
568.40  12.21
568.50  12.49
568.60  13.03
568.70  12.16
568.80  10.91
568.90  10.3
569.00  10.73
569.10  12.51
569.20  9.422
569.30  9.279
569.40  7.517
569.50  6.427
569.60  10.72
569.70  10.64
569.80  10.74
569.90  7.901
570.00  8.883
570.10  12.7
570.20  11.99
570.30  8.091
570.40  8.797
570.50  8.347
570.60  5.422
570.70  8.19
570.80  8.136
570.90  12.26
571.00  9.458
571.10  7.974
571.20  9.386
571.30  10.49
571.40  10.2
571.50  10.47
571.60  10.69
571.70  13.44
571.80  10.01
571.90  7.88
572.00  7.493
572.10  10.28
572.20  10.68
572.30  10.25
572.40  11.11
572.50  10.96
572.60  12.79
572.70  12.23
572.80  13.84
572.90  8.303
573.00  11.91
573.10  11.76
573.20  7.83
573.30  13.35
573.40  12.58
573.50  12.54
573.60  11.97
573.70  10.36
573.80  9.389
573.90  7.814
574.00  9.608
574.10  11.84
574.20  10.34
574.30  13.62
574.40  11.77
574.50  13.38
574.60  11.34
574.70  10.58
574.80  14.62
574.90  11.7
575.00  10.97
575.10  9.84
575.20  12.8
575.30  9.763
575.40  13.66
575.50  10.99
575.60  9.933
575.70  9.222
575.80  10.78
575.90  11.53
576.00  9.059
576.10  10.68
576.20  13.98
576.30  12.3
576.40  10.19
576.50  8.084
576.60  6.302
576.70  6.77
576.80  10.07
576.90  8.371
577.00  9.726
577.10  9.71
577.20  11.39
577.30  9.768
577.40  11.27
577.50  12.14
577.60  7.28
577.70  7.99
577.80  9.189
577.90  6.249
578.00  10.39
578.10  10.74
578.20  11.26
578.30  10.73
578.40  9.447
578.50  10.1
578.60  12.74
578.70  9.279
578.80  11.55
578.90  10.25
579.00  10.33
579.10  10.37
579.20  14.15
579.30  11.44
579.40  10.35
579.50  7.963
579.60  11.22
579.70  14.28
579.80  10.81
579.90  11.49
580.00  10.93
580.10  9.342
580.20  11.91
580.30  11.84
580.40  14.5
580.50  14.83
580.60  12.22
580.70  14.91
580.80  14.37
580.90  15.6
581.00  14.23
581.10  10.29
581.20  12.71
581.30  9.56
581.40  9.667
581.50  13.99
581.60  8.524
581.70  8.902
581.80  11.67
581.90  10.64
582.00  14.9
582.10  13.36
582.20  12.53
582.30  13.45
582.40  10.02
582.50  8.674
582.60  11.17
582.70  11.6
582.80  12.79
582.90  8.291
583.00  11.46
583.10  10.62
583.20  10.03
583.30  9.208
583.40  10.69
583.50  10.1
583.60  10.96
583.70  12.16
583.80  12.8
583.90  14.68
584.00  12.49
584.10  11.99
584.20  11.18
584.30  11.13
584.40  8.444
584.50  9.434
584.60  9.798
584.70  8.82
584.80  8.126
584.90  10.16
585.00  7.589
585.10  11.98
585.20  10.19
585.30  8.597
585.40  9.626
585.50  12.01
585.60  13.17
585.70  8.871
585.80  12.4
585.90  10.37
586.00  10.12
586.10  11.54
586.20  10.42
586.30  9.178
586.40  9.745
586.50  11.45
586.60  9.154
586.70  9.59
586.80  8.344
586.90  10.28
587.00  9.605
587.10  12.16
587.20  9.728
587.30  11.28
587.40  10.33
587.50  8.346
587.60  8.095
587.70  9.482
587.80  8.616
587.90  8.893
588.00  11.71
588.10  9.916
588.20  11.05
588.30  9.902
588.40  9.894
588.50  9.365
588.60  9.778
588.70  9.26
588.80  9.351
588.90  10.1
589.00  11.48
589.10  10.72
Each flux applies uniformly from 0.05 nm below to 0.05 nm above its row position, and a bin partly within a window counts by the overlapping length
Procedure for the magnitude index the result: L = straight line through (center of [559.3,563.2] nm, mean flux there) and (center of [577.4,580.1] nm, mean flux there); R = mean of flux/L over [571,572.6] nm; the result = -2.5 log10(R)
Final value 0.047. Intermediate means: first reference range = 10.8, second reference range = 10.5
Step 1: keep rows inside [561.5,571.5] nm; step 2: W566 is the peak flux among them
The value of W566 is 14.77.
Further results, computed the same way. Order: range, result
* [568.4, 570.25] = 13.03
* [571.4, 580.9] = 15.6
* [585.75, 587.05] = 12.4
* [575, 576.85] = 13.98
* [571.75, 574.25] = 13.84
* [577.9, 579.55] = 14.15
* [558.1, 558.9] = 13.82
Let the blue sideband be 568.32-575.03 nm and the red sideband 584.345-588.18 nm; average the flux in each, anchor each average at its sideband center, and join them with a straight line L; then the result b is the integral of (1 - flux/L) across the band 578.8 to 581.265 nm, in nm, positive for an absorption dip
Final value -0.45 nm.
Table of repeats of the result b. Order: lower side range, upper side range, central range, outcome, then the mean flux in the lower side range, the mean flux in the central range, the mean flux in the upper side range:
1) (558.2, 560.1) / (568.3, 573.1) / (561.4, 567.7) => -0.36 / 10.7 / 11.1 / 10.3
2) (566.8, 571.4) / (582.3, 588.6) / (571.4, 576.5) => -0.27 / 10.6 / 11.1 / 10.3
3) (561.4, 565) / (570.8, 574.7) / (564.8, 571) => 0.06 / 11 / 10.8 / 10.8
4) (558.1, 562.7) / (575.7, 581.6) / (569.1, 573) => 0.33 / 10.7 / 9.89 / 10.9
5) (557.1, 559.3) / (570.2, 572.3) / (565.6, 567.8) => -0.30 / 10.8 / 11.3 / 9.47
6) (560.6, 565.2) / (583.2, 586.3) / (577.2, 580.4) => 0.02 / 10.9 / 10.6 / 10.6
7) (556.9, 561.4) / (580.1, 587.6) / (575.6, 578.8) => 0.29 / 10.6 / 9.92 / 11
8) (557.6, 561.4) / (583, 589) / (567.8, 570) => -0.13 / 10.5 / 11.1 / 10.3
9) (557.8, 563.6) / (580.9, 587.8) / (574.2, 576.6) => -0.11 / 10.8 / 11.2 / 10.7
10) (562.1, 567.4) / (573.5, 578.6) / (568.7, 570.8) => 0.25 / 11.1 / 9.51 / 10.5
